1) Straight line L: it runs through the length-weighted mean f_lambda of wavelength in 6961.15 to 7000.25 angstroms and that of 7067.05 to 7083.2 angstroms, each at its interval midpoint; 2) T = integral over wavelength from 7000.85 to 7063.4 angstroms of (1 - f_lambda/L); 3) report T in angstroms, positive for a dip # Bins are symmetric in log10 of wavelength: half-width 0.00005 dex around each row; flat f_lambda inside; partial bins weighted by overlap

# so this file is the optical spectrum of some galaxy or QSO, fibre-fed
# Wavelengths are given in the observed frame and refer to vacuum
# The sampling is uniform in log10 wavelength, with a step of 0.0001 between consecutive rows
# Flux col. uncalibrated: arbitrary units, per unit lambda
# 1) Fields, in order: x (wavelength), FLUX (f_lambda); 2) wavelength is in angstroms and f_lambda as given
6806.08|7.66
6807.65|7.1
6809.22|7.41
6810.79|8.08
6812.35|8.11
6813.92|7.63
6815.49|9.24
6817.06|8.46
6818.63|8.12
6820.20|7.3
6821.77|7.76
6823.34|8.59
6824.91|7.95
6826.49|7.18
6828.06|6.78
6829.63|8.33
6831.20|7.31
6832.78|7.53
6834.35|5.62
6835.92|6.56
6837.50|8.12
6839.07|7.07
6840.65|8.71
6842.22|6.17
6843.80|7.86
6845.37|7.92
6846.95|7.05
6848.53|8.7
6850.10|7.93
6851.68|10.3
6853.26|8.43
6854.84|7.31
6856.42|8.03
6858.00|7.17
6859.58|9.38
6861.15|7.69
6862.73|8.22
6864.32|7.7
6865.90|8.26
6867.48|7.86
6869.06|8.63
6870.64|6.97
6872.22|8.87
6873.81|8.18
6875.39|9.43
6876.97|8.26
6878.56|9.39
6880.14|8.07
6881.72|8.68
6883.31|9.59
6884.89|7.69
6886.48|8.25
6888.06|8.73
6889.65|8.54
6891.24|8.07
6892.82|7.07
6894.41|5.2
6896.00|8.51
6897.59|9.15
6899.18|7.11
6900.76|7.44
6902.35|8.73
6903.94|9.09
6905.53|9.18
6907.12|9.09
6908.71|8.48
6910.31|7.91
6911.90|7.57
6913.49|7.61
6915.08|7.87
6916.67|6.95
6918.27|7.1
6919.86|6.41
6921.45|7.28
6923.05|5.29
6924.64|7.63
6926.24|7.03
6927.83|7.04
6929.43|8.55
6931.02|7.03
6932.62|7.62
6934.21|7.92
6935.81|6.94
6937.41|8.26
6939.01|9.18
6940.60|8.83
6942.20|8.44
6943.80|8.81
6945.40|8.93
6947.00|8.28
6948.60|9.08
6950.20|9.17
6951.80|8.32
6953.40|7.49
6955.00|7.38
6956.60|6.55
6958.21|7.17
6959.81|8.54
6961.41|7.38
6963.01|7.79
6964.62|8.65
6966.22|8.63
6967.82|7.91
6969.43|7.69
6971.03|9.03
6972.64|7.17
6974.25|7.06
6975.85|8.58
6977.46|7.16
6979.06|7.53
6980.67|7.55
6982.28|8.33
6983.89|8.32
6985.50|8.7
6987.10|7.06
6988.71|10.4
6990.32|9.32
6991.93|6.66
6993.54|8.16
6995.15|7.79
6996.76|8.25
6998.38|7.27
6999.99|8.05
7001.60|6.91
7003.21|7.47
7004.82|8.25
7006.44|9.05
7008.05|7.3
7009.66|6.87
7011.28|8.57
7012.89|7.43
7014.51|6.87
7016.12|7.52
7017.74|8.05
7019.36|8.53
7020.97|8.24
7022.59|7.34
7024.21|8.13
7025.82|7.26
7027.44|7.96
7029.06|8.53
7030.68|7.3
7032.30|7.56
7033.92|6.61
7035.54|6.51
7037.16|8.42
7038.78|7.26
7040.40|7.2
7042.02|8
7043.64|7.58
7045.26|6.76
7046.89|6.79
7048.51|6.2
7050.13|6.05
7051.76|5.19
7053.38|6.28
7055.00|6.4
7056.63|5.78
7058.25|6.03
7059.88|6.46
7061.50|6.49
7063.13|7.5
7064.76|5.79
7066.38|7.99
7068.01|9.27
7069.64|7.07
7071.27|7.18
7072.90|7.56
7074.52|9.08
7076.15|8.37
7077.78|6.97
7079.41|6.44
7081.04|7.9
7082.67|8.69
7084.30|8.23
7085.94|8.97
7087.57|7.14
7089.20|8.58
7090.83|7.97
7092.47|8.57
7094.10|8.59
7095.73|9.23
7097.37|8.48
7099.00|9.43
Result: 5.4 angstroms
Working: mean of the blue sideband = 8.03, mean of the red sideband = 7.84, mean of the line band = 7.24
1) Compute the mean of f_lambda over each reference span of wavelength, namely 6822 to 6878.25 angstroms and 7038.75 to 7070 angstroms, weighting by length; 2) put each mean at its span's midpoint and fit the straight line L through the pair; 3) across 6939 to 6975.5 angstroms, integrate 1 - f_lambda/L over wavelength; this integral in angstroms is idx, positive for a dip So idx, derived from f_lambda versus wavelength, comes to -4.1 angstroms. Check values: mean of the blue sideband 7.9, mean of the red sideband 6.79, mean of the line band 8.14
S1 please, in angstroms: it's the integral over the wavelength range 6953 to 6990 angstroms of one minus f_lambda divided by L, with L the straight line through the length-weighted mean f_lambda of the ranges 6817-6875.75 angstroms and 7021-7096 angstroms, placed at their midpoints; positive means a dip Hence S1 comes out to -1.7 angstroms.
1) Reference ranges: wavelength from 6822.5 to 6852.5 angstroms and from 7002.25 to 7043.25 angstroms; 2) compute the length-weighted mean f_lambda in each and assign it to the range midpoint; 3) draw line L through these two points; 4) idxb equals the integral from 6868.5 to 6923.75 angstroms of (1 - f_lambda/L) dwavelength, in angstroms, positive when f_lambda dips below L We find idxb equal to -2.4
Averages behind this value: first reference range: 7.67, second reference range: 7.69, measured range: 8.01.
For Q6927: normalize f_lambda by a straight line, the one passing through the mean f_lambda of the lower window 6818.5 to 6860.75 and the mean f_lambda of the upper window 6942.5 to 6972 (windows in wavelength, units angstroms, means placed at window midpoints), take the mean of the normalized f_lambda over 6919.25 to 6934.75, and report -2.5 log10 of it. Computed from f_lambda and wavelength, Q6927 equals 0.12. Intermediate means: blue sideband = 7.74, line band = 7.18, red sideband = 8.15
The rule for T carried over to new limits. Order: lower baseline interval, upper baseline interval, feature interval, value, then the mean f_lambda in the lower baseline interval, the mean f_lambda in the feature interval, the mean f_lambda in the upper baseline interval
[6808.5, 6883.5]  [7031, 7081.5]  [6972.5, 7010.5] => -2.9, 7.99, 7.9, 7.05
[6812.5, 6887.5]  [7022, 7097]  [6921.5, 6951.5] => -0.9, 8.01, 7.99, 7.42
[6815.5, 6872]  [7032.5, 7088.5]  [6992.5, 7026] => -2.0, 7.83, 7.78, 7.19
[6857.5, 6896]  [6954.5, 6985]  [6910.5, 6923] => 1.3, 8.18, 7.17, 7.82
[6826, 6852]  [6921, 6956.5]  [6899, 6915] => -0.9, 7.55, 8.25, 7.91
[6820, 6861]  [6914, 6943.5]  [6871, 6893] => -2.4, 7.74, 8.5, 7.54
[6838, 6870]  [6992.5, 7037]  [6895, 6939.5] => 0.7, 8.02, 7.76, 7.7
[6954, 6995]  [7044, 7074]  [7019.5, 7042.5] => -1.5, 7.94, 7.62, 6.75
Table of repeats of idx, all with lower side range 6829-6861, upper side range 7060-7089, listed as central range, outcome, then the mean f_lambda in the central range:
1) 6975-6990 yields -1.0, 8.22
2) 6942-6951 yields -1.3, 8.81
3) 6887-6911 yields -1.3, 8.15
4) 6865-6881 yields -1.3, 8.39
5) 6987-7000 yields -0.8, 8.16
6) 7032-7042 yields 0.5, 7.3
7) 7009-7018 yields 0.2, 7.53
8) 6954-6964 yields 0.3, 7.49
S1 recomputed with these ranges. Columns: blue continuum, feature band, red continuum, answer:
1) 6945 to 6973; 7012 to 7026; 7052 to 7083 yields -0.3 angstroms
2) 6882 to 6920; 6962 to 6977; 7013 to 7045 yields -0.5 angstroms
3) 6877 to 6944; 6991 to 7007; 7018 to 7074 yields -0.7 angstroms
